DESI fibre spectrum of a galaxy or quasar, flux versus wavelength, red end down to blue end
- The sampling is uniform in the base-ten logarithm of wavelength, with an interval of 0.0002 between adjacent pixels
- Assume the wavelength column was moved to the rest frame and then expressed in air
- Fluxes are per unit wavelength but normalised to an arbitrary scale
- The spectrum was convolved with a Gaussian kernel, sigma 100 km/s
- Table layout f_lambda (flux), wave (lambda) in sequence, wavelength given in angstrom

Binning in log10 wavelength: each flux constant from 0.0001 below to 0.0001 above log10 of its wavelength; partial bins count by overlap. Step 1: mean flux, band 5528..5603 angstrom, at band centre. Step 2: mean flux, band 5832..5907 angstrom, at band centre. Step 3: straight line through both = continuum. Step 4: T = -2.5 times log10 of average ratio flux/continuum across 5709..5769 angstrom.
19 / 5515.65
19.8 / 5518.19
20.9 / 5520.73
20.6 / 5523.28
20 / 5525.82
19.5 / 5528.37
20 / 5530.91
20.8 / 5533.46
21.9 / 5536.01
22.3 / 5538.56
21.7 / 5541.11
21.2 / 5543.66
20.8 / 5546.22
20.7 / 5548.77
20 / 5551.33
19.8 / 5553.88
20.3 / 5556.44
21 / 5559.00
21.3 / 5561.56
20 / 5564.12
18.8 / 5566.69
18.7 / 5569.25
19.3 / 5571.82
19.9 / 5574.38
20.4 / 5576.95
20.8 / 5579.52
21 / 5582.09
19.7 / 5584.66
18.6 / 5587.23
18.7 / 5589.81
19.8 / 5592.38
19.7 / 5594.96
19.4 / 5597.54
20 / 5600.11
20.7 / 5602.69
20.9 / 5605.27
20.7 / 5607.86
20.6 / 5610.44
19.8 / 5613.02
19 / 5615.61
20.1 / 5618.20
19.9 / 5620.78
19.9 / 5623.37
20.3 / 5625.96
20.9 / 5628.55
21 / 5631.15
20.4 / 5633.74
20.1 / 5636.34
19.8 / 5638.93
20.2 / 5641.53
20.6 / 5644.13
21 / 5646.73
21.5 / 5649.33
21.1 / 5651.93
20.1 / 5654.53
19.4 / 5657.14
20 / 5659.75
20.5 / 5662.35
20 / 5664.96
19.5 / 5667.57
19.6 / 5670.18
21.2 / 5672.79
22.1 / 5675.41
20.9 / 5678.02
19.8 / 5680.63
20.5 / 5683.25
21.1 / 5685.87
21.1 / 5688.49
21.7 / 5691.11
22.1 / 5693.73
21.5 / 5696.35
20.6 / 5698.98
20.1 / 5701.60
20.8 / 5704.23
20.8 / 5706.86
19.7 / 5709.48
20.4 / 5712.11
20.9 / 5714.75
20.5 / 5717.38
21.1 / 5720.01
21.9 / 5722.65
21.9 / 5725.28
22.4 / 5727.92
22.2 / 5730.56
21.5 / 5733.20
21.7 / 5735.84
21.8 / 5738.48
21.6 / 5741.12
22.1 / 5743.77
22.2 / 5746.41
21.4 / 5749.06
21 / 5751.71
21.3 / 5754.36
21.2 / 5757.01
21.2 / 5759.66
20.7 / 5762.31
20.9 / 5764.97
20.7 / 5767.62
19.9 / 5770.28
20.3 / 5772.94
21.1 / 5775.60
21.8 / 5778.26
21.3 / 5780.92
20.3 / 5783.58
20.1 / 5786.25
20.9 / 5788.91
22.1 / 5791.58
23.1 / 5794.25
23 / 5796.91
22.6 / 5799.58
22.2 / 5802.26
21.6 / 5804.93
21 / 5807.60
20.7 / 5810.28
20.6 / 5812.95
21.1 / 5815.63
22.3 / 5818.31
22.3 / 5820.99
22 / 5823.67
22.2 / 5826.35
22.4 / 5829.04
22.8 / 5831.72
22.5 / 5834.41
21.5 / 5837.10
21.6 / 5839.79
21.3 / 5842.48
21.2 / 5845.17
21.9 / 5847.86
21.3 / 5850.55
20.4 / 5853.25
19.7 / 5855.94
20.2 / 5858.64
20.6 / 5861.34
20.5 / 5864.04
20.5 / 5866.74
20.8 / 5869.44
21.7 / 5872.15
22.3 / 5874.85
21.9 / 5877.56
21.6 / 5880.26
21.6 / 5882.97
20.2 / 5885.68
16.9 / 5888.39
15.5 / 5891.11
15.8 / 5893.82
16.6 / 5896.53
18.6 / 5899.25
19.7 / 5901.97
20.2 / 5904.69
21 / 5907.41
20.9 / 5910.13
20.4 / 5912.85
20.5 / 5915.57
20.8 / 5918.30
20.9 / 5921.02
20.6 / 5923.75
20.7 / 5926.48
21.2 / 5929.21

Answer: -0.06 mag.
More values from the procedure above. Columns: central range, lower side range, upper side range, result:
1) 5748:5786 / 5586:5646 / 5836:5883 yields -0.01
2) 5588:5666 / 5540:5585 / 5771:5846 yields 0.02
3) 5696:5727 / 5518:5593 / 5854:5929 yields -0.04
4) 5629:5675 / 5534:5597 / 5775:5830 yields 0.02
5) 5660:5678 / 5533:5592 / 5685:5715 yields 0.01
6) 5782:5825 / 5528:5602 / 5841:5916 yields -0.08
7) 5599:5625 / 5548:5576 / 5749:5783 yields 0.00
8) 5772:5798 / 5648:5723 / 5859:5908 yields -0.06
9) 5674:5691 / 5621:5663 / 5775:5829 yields -0.01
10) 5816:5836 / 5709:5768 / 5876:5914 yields -0.10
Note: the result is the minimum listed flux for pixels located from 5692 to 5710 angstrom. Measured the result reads 19.7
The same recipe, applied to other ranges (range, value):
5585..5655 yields 18.6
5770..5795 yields 19.9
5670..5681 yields 19.6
